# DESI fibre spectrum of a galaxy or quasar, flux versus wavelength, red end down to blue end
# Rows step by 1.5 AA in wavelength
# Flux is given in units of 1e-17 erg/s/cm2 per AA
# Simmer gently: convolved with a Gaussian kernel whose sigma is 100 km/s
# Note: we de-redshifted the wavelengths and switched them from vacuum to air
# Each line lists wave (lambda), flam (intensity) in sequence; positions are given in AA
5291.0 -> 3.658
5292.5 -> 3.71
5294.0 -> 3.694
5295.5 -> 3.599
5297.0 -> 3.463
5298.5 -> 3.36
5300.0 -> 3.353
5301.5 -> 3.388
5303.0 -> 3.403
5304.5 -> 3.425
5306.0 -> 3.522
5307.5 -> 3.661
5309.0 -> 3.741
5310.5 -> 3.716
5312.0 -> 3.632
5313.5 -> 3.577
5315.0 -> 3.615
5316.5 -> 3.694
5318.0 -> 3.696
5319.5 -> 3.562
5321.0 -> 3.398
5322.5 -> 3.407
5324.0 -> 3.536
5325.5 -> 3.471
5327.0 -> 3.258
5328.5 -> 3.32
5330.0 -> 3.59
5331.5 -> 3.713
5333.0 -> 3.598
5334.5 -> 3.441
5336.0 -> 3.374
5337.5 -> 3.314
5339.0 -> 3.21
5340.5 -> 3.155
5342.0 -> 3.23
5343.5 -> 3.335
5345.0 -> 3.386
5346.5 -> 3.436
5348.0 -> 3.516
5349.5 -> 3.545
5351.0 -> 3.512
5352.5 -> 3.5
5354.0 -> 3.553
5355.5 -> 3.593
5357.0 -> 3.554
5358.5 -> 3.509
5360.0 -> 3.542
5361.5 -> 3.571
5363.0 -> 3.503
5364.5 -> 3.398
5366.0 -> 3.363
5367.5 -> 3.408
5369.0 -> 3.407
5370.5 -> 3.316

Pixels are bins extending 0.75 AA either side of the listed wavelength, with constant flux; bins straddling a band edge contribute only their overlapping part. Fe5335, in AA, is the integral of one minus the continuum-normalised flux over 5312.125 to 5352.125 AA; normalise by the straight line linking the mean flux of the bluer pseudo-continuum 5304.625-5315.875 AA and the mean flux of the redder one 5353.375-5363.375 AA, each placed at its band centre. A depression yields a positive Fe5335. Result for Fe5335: 1.5 AA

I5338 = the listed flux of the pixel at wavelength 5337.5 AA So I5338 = 3.314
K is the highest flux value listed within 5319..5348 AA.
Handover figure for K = 3.713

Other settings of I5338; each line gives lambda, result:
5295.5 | 3.599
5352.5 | 3.5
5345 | 3.386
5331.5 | 3.713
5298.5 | 3.36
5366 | 3.363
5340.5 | 3.155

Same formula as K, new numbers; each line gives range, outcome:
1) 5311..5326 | 3.696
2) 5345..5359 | 3.593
